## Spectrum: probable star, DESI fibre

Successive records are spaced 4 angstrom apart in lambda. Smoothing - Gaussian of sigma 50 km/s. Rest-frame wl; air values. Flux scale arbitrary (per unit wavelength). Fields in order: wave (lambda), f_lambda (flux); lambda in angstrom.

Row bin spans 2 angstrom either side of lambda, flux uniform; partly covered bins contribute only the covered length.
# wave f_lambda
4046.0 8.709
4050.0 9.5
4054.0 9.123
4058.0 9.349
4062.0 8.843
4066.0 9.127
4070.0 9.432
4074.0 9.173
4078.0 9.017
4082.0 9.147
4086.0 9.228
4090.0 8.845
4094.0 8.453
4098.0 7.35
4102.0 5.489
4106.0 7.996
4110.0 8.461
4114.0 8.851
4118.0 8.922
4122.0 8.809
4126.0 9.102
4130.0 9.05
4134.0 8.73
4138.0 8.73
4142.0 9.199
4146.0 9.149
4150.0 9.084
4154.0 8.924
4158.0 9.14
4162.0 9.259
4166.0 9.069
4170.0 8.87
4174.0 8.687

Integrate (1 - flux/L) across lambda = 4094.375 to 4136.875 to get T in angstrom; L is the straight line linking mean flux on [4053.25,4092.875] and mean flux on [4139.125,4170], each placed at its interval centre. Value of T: 3.8 angstrom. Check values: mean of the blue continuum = 9.11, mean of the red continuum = 9.09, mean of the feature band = 8.29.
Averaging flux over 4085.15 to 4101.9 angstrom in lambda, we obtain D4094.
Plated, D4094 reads 8.08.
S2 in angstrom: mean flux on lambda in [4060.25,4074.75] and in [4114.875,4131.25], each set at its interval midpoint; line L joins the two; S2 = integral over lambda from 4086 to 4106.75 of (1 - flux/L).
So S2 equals 3.0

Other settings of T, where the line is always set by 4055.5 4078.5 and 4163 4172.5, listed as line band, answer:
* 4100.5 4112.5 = 2.2 angstrom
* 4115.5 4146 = 0.3 angstrom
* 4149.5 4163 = -0.1 angstrom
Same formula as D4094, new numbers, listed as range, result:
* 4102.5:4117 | 8.16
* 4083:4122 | 8.23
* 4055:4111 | 8.58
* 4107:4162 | 8.93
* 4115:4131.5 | 8.96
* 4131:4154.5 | 8.98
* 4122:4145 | 8.96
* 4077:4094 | 8.99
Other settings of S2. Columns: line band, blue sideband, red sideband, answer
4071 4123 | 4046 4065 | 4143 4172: 3.8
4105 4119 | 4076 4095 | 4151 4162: 0.7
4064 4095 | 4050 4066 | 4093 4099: -2.3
